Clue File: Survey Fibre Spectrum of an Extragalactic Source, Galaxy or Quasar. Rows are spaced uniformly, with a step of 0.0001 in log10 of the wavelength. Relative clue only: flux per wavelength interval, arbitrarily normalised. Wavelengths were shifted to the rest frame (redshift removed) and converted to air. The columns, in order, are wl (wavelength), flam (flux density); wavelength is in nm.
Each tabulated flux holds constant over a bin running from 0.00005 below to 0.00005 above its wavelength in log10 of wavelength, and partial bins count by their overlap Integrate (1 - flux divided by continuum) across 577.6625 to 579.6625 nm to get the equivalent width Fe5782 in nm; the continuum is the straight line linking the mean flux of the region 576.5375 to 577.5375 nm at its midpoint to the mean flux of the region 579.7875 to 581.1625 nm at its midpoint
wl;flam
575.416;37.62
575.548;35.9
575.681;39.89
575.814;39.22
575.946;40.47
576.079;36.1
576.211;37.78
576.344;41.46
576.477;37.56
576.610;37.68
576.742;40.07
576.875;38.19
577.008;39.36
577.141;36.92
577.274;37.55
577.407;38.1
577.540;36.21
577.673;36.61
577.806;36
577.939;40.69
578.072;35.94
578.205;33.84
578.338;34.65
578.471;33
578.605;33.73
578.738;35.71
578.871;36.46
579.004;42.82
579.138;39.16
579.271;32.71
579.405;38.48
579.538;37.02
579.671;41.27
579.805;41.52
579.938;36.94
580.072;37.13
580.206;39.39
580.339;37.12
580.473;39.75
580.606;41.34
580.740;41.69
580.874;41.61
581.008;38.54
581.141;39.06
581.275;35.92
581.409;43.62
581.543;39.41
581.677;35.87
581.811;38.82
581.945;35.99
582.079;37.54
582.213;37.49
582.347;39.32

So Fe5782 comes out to 0.11 nm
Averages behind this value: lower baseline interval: 38.1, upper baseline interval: 39.4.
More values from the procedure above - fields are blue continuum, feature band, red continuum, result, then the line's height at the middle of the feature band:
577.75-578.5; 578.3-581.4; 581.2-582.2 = -0.103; 36.9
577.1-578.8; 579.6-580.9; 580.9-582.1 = -0.073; 37.6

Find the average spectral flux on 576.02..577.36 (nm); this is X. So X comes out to 38.3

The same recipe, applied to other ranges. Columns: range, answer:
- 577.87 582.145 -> 38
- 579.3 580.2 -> 38.5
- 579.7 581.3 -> 39.3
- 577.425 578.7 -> 35.7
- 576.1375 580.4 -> 37.5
